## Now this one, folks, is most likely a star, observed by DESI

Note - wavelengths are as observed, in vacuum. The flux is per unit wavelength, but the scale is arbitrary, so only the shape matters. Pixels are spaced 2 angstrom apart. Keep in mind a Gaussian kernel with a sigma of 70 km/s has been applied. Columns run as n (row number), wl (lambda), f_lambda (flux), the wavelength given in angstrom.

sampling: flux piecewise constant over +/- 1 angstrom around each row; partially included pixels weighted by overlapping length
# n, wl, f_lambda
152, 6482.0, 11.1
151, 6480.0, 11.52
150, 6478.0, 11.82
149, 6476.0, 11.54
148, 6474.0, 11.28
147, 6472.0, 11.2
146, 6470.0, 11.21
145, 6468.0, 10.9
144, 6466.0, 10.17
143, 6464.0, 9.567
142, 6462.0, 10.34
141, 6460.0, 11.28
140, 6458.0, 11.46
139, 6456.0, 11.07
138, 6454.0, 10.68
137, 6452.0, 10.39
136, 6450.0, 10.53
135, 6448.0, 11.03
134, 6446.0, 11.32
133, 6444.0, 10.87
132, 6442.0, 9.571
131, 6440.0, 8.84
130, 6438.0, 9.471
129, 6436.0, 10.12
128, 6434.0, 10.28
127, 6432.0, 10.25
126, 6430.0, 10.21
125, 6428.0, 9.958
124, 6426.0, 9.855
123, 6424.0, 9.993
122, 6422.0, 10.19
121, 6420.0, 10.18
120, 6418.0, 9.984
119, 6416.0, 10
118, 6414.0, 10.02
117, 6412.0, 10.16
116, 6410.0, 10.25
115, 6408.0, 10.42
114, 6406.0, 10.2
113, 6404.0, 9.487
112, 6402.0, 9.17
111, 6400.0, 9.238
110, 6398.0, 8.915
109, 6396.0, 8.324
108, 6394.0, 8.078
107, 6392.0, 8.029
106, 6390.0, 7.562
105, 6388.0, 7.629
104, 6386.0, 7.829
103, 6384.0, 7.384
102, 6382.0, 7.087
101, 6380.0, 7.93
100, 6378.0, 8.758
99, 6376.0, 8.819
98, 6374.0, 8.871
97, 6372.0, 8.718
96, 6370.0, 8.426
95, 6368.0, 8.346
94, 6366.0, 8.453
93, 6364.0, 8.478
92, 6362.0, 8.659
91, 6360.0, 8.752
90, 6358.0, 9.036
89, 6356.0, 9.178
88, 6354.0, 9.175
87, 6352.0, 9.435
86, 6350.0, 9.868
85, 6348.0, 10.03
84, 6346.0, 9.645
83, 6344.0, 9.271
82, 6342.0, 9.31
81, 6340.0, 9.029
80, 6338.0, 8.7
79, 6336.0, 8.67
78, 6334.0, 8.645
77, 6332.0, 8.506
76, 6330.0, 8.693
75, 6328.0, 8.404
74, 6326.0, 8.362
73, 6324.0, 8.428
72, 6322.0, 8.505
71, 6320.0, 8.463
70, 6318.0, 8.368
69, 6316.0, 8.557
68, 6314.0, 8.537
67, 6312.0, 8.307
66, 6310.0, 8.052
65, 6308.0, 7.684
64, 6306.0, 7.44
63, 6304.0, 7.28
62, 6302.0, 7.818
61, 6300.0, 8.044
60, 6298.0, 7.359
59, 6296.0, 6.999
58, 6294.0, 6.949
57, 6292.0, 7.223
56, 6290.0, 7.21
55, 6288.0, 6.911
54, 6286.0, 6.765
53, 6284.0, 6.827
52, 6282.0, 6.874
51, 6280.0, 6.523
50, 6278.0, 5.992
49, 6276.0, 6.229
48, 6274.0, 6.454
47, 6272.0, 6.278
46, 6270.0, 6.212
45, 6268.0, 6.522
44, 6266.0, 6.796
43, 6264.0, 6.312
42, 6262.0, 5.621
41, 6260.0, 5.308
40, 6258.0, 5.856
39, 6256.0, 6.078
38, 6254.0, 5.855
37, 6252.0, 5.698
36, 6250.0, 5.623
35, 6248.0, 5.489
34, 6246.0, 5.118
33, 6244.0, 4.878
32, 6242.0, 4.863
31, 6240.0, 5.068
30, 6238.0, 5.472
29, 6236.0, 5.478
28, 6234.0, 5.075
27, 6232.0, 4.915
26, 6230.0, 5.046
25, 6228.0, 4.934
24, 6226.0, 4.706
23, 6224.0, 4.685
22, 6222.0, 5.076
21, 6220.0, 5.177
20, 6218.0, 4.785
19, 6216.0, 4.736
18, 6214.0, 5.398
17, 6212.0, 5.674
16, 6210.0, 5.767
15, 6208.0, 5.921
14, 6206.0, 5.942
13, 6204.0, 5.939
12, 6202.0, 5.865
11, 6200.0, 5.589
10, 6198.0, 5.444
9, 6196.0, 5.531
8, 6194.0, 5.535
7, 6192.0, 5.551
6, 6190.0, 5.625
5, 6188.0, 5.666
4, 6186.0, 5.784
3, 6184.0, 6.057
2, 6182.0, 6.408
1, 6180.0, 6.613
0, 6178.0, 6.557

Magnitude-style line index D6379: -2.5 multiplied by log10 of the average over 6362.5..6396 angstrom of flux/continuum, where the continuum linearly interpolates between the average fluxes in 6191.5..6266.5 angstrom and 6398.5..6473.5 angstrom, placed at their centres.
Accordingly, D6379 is 0.10 mag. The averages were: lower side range 5.43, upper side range 10.3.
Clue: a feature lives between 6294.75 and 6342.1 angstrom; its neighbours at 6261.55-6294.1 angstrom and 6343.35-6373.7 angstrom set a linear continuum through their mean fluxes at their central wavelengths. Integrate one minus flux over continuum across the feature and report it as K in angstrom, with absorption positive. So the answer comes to -2.5 angstrom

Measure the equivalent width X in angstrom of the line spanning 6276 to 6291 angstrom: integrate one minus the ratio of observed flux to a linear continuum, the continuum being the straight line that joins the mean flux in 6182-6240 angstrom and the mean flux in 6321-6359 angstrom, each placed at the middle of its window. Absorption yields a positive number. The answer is 1.5 angstrom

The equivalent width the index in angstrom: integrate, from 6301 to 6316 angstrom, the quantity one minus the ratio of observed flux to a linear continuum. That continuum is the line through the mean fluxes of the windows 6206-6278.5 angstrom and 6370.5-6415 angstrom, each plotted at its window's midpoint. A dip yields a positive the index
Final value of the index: -2.1 angstrom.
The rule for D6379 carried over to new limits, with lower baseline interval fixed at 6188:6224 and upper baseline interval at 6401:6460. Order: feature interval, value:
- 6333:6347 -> -0.09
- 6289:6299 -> 0.03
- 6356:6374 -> 0.02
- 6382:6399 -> 0.18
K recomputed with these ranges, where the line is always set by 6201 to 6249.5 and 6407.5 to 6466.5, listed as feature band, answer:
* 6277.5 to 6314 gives -1.9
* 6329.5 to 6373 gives -3.8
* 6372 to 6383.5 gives 0.7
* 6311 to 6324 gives -1.8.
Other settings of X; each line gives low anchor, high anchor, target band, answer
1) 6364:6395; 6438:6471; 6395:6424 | -2.1 angstrom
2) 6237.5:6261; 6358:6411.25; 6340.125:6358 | -3.8 angstrom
